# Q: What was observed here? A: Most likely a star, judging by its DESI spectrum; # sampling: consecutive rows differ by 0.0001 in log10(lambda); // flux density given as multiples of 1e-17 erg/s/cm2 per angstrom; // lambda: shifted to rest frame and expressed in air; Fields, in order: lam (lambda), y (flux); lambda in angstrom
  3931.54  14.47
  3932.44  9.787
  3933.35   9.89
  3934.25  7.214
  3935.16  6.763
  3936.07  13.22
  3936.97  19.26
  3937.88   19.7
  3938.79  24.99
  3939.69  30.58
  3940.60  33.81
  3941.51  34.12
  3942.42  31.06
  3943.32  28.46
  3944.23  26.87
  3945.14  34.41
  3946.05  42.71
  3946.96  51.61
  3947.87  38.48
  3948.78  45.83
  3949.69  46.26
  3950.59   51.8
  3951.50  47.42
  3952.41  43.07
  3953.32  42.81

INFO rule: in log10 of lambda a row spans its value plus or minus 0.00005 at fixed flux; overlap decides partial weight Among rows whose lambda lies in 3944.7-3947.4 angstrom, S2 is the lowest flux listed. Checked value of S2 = 34.41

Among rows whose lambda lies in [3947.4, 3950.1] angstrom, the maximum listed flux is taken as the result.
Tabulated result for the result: 46.26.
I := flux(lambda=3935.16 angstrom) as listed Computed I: 6.763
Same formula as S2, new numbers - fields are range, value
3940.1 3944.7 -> 26.87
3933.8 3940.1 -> 6.763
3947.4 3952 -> 38.48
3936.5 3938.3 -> 19.26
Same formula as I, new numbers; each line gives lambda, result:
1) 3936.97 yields 19.26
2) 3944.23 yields 26.87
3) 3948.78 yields 45.83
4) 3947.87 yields 38.48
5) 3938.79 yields 24.99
